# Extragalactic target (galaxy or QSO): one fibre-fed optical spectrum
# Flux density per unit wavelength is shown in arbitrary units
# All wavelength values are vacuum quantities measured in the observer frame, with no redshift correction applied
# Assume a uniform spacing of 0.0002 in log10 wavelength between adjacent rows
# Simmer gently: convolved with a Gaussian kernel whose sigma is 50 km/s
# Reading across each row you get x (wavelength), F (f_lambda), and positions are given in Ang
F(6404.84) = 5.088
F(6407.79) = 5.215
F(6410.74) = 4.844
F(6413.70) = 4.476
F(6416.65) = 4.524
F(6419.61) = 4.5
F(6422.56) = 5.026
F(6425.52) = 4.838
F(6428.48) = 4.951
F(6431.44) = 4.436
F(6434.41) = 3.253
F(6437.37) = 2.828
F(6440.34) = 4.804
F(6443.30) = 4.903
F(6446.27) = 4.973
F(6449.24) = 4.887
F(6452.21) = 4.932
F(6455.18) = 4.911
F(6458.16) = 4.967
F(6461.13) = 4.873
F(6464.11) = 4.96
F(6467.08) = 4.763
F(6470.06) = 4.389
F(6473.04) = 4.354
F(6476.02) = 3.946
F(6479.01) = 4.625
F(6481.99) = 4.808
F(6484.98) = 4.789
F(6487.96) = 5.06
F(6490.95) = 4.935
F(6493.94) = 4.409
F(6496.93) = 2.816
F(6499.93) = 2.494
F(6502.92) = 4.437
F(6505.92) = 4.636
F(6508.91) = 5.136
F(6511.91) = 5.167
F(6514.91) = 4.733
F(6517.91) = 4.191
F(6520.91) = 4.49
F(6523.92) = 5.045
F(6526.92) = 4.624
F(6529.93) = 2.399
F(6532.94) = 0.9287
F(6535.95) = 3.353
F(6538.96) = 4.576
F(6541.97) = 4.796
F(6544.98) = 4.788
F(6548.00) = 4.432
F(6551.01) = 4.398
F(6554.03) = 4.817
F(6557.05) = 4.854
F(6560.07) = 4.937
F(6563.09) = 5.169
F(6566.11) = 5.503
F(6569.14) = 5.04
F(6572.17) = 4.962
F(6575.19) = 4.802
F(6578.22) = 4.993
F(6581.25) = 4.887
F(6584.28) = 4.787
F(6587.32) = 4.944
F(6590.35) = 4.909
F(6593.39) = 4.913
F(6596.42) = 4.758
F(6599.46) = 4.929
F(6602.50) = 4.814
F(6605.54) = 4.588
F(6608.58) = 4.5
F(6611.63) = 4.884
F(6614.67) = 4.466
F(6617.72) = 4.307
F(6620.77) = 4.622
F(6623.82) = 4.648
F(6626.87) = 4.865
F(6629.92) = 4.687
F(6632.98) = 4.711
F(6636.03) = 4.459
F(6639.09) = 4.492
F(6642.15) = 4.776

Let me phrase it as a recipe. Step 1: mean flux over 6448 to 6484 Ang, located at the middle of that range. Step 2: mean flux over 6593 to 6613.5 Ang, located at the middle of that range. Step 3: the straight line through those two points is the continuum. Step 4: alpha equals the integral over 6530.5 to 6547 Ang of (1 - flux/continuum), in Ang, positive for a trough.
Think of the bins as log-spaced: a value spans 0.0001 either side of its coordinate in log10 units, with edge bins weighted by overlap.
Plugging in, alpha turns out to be 3.81 Ang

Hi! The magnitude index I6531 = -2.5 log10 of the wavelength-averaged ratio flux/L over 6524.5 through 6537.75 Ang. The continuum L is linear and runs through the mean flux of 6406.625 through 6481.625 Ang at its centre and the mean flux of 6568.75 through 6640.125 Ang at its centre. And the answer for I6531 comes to 0.48 mag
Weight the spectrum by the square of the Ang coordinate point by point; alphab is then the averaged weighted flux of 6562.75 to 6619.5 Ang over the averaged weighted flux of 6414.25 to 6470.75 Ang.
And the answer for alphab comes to 1.10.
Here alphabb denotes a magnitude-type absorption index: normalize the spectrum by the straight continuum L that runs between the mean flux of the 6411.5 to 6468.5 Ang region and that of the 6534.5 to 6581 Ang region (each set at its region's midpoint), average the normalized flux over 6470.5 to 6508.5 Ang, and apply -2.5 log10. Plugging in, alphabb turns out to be 0.09 mag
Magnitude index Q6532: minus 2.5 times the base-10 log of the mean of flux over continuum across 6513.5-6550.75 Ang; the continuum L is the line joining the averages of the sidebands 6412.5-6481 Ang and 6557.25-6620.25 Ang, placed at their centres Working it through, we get 0.17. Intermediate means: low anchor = 4.57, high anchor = 4.85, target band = 4.04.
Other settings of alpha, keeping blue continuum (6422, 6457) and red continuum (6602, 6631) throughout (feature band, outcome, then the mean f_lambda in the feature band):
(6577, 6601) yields -1.40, 4.89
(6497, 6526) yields 1.15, 4.4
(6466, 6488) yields 0.06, 4.56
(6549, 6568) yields -1.36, 4.94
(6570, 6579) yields -0.60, 4.92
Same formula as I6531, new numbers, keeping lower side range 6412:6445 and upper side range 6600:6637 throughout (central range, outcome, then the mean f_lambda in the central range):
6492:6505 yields 0.232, 3.63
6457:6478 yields -0.033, 4.6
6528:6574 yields 0.055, 4.34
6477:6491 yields -0.074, 4.8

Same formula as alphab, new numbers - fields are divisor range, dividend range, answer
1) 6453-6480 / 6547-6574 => 1.09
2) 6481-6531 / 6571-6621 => 1.12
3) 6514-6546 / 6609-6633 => 1.20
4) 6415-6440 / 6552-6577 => 1.21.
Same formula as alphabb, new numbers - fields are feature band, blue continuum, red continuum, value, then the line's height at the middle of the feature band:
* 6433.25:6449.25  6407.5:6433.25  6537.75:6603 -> 0.12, 4.74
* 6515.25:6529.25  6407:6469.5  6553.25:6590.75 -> 0.09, 4.85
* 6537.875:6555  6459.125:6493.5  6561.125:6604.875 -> 0.05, 4.86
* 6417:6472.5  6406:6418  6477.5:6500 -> -0.01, 4.59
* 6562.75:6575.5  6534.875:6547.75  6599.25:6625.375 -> -0.14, 4.5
